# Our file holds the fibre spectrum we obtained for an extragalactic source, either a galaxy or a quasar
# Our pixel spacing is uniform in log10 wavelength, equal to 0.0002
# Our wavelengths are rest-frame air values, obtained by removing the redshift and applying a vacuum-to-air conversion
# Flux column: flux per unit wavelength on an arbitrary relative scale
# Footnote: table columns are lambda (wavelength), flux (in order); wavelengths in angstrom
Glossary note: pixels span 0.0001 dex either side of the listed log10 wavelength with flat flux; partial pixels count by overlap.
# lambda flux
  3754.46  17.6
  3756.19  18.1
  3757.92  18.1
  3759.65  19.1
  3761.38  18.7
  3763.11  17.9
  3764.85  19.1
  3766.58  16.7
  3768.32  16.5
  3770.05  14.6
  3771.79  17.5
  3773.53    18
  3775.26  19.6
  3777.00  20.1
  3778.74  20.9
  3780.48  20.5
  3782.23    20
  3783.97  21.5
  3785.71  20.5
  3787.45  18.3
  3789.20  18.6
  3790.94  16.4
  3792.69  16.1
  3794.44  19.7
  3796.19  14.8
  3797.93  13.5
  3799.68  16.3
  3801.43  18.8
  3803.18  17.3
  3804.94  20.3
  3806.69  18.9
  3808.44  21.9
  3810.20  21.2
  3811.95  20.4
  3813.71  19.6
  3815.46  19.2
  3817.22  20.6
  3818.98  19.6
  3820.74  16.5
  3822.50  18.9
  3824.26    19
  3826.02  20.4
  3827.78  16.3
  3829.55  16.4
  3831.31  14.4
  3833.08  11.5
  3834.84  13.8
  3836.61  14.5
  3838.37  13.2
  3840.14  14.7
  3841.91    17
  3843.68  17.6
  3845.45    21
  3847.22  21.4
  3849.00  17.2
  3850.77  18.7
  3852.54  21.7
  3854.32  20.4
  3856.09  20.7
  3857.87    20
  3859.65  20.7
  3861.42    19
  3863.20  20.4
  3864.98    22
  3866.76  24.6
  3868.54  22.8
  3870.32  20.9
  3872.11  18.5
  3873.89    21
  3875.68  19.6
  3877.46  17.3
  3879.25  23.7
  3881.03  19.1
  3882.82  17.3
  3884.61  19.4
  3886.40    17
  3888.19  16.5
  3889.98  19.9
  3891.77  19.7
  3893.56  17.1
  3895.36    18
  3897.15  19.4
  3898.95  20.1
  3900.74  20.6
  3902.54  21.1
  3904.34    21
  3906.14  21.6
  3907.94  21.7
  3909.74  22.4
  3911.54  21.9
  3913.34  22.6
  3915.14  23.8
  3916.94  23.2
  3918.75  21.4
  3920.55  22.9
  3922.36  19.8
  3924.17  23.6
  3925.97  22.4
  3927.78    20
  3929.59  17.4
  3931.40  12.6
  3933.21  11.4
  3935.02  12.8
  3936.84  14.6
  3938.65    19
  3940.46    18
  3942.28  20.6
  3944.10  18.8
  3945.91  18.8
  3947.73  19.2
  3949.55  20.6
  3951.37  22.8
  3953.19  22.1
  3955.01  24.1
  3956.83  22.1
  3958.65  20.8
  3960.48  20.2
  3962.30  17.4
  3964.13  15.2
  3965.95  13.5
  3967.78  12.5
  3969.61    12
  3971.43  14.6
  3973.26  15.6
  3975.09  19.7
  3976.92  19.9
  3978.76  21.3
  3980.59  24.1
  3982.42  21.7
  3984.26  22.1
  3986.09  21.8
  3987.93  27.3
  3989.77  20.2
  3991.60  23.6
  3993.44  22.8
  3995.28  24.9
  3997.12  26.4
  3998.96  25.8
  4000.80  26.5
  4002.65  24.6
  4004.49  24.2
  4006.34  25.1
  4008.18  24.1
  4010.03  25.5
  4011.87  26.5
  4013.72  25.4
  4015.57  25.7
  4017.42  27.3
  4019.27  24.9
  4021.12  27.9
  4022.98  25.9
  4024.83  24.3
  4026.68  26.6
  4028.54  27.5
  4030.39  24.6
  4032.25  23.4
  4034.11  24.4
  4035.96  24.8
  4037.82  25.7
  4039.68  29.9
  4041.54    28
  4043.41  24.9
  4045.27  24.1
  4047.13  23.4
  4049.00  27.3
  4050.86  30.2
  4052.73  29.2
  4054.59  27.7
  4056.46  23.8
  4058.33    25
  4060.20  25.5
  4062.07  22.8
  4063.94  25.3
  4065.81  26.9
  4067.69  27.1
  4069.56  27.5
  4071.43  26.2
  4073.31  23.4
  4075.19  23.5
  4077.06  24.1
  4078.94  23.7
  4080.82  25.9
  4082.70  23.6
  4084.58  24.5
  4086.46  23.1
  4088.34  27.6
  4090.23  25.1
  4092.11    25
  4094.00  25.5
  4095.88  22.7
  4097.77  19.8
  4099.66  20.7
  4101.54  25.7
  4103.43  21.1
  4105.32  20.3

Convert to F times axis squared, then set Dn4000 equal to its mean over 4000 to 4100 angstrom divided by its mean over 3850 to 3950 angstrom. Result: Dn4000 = 1.38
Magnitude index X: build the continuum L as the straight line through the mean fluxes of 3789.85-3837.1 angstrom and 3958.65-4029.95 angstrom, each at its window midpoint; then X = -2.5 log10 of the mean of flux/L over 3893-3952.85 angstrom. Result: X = 0.043 mag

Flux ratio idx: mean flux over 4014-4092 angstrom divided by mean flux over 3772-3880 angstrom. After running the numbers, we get 1.36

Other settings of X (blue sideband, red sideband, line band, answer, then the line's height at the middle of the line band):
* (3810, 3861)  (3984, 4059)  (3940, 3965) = 0.135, 22.8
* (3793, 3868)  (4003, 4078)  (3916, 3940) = 0.175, 21.8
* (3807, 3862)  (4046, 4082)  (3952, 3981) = 0.221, 22.6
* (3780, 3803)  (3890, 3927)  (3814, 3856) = 0.090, 19.2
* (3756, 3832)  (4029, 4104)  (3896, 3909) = 0.018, 21.1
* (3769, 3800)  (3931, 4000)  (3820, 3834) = 0.114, 18.5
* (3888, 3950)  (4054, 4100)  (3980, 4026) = -0.114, 22.3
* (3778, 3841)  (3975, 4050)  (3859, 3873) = -0.070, 19.8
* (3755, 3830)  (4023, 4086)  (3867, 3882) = 0.011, 20.7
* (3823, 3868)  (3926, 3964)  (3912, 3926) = -0.206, 18.6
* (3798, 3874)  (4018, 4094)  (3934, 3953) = 0.188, 22.1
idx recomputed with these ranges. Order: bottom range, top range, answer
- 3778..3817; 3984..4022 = 1.32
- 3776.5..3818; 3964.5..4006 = 1.11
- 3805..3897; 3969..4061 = 1.29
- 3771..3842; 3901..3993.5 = 1.10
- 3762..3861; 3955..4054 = 1.28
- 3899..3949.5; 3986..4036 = 1.27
